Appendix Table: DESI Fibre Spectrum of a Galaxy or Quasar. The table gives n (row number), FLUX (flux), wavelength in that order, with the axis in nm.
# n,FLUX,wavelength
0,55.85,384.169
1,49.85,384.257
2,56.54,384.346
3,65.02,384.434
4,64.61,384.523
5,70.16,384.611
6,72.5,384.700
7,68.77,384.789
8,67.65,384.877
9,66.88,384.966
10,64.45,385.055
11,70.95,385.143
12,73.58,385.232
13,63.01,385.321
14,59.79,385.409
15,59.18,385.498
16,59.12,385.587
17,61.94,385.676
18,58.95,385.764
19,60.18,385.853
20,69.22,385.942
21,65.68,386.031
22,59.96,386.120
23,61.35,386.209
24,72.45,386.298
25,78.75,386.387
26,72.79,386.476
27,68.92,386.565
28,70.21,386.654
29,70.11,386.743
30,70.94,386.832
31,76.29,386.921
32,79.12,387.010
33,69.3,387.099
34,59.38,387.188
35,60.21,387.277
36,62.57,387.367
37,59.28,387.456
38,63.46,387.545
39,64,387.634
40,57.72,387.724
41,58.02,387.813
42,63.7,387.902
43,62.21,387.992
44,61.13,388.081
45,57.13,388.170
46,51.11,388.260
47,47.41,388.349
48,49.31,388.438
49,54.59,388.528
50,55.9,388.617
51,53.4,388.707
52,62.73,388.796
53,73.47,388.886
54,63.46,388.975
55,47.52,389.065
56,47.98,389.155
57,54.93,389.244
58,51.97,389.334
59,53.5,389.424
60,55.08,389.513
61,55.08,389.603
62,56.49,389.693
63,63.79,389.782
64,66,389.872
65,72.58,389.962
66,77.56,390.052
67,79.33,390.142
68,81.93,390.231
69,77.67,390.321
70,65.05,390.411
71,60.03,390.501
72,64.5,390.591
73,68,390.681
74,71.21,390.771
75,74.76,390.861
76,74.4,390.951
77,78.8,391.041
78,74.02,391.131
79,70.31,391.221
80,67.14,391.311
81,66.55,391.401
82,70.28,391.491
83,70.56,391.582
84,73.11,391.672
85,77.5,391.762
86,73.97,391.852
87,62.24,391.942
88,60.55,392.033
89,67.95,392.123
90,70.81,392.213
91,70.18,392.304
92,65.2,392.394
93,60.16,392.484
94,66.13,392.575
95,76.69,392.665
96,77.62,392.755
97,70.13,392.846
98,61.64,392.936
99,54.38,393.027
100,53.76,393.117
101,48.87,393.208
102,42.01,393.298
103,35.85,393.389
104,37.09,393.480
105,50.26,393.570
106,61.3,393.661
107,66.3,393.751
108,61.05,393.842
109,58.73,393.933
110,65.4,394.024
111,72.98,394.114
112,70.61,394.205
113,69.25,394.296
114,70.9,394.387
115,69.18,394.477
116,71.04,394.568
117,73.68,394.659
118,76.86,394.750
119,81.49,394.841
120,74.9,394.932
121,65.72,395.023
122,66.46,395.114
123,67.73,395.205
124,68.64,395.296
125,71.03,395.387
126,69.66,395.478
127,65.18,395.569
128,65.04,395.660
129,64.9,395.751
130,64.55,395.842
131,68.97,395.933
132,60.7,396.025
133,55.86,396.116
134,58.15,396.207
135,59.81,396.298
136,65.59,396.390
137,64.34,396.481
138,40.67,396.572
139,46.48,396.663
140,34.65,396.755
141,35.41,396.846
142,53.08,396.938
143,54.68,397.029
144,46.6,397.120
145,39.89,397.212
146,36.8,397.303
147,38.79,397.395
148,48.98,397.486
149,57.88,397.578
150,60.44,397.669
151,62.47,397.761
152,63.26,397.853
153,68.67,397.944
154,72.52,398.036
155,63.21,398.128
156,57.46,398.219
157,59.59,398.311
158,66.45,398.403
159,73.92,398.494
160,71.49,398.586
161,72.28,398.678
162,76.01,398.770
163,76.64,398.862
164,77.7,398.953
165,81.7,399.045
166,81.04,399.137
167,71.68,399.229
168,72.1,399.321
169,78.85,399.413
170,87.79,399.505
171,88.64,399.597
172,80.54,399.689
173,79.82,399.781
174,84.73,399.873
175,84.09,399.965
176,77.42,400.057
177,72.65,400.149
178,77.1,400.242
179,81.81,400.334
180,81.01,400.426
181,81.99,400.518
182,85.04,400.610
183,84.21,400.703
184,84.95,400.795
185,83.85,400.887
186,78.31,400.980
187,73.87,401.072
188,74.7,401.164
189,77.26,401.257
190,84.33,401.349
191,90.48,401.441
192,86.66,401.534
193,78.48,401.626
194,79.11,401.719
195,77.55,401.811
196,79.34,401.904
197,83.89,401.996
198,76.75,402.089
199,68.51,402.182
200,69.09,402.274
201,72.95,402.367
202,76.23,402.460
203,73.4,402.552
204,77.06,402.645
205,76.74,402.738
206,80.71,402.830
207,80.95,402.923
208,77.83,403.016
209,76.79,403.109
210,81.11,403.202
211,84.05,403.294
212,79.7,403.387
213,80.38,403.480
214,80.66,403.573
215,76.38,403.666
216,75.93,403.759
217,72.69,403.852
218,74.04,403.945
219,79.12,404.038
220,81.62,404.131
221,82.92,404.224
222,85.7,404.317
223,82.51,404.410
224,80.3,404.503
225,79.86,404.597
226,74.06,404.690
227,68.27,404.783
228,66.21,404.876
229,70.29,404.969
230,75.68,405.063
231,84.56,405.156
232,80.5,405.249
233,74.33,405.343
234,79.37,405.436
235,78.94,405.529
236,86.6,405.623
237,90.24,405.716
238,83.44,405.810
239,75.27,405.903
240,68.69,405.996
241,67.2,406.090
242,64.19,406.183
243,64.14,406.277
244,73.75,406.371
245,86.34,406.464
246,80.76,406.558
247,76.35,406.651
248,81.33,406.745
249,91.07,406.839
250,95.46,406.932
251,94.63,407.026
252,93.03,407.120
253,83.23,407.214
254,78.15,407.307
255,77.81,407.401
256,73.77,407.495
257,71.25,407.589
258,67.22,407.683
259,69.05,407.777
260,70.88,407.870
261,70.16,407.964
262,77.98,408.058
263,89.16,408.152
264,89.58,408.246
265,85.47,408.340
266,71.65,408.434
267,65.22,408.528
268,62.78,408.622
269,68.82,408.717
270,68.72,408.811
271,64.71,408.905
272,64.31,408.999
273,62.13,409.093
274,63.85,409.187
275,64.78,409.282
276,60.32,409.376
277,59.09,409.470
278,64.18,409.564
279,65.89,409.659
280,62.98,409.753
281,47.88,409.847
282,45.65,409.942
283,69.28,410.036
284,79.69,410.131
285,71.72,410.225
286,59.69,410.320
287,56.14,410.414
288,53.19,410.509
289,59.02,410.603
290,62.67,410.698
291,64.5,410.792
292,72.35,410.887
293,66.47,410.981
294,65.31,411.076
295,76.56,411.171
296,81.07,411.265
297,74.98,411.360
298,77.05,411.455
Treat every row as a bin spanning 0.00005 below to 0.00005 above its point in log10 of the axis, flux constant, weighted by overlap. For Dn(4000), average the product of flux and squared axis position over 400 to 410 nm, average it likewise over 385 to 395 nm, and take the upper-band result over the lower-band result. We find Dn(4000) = 1.3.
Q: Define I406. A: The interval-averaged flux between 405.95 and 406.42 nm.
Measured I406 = 67.7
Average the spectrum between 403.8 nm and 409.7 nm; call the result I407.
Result 75.4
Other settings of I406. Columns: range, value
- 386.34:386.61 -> 73.5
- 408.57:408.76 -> 65.4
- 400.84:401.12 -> 78.8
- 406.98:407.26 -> 90.1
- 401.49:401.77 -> 81.4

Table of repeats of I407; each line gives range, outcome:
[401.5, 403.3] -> 77.7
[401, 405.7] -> 78.3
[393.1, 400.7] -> 65.5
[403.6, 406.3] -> 76.8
